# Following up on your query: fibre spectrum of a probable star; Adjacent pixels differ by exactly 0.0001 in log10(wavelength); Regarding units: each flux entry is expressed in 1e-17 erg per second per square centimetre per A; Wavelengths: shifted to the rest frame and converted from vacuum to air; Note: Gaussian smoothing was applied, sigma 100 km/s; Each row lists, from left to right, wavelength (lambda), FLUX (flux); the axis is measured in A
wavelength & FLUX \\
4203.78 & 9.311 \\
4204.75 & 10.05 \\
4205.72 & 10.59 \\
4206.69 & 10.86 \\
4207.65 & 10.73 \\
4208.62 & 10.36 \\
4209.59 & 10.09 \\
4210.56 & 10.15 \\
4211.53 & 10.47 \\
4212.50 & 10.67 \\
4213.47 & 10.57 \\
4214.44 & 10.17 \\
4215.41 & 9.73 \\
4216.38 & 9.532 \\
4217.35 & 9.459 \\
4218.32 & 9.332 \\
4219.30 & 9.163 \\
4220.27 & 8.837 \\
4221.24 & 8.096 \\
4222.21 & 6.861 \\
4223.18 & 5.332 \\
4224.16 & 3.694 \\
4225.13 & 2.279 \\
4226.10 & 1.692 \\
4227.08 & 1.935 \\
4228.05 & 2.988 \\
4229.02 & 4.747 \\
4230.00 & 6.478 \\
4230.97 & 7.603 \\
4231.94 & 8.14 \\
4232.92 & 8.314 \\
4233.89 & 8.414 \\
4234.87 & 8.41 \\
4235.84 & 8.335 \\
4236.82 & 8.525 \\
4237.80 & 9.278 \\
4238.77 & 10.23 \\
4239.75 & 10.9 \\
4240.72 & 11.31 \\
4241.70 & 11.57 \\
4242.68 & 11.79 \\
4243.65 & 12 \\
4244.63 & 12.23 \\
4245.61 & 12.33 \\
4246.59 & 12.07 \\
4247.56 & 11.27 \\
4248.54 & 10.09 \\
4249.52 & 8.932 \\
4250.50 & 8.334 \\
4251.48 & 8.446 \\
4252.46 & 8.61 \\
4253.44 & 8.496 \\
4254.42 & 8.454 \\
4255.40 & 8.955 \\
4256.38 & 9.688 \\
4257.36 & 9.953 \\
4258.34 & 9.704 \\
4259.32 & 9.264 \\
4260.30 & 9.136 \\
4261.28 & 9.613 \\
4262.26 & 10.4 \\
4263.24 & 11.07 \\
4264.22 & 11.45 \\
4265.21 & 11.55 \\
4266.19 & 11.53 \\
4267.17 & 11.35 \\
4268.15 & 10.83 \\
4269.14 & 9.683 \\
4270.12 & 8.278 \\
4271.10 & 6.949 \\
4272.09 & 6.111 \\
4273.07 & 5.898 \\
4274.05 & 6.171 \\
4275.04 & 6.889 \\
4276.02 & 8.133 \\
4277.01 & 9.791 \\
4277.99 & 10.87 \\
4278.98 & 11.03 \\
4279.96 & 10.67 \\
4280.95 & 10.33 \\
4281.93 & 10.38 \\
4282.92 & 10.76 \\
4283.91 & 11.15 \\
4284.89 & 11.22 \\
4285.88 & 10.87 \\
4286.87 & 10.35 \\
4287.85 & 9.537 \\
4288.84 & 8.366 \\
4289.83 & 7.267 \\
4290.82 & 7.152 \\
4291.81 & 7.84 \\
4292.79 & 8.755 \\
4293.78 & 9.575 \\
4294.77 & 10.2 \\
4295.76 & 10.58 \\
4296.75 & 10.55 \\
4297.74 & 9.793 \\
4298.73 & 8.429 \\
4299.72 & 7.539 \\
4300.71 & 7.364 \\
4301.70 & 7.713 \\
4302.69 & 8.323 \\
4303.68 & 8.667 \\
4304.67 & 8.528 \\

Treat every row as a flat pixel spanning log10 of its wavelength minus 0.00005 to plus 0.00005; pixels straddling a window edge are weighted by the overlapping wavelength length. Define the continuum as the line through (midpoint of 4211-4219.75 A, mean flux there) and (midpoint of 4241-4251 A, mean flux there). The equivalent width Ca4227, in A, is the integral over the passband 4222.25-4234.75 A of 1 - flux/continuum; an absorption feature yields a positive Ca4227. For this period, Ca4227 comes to 6.2 A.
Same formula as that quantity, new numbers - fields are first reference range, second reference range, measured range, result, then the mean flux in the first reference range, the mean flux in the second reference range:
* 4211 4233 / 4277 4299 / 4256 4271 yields -2.2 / 7.2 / 9.82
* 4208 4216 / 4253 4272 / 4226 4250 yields 2.6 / 10.3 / 9.73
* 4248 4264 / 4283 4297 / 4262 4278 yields 0.5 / 9.36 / 9.55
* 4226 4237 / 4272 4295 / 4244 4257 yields -4.4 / 6.4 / 9.18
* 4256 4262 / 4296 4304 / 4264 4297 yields -1.4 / 9.6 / 8.61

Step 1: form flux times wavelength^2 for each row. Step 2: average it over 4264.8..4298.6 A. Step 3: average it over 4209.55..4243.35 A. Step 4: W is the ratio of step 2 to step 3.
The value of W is 1.2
